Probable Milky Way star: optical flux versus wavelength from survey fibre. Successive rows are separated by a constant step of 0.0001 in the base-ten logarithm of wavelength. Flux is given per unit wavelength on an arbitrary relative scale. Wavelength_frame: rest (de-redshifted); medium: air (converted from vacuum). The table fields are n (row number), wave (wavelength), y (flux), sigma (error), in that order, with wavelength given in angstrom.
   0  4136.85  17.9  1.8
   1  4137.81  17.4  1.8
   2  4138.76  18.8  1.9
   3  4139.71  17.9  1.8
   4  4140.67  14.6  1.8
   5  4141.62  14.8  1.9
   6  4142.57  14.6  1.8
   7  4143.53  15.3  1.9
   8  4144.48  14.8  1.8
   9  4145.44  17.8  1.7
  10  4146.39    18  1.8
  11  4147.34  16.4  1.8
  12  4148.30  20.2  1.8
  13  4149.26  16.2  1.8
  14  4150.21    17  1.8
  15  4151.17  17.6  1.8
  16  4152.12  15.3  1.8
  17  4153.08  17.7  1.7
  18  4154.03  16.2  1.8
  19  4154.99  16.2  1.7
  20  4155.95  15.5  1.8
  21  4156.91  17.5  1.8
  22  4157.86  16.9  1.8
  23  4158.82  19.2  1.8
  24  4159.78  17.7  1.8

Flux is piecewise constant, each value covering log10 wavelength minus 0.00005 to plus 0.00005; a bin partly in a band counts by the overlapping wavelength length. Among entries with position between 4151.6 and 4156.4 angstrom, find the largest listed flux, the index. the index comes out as 17.7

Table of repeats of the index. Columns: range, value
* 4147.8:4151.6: 20.2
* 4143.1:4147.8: 18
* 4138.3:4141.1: 18.8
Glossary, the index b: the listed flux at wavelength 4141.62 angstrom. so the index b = 14.8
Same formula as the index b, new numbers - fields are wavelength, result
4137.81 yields 17.4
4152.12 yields 15.3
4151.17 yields 17.6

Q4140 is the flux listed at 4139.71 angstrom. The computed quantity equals 17.9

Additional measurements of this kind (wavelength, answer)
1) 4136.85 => 17.9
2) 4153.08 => 17.7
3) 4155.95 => 15.5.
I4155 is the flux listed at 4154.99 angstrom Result 16.2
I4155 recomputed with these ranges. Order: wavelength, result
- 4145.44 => 17.8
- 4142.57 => 14.6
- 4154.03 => 16.2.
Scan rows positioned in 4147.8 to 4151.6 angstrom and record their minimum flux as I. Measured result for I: 16.2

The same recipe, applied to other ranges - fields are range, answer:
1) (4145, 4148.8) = 16.4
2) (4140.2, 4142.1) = 14.6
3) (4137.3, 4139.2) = 17.4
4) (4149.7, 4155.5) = 15.3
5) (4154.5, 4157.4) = 15.5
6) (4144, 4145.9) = 14.8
